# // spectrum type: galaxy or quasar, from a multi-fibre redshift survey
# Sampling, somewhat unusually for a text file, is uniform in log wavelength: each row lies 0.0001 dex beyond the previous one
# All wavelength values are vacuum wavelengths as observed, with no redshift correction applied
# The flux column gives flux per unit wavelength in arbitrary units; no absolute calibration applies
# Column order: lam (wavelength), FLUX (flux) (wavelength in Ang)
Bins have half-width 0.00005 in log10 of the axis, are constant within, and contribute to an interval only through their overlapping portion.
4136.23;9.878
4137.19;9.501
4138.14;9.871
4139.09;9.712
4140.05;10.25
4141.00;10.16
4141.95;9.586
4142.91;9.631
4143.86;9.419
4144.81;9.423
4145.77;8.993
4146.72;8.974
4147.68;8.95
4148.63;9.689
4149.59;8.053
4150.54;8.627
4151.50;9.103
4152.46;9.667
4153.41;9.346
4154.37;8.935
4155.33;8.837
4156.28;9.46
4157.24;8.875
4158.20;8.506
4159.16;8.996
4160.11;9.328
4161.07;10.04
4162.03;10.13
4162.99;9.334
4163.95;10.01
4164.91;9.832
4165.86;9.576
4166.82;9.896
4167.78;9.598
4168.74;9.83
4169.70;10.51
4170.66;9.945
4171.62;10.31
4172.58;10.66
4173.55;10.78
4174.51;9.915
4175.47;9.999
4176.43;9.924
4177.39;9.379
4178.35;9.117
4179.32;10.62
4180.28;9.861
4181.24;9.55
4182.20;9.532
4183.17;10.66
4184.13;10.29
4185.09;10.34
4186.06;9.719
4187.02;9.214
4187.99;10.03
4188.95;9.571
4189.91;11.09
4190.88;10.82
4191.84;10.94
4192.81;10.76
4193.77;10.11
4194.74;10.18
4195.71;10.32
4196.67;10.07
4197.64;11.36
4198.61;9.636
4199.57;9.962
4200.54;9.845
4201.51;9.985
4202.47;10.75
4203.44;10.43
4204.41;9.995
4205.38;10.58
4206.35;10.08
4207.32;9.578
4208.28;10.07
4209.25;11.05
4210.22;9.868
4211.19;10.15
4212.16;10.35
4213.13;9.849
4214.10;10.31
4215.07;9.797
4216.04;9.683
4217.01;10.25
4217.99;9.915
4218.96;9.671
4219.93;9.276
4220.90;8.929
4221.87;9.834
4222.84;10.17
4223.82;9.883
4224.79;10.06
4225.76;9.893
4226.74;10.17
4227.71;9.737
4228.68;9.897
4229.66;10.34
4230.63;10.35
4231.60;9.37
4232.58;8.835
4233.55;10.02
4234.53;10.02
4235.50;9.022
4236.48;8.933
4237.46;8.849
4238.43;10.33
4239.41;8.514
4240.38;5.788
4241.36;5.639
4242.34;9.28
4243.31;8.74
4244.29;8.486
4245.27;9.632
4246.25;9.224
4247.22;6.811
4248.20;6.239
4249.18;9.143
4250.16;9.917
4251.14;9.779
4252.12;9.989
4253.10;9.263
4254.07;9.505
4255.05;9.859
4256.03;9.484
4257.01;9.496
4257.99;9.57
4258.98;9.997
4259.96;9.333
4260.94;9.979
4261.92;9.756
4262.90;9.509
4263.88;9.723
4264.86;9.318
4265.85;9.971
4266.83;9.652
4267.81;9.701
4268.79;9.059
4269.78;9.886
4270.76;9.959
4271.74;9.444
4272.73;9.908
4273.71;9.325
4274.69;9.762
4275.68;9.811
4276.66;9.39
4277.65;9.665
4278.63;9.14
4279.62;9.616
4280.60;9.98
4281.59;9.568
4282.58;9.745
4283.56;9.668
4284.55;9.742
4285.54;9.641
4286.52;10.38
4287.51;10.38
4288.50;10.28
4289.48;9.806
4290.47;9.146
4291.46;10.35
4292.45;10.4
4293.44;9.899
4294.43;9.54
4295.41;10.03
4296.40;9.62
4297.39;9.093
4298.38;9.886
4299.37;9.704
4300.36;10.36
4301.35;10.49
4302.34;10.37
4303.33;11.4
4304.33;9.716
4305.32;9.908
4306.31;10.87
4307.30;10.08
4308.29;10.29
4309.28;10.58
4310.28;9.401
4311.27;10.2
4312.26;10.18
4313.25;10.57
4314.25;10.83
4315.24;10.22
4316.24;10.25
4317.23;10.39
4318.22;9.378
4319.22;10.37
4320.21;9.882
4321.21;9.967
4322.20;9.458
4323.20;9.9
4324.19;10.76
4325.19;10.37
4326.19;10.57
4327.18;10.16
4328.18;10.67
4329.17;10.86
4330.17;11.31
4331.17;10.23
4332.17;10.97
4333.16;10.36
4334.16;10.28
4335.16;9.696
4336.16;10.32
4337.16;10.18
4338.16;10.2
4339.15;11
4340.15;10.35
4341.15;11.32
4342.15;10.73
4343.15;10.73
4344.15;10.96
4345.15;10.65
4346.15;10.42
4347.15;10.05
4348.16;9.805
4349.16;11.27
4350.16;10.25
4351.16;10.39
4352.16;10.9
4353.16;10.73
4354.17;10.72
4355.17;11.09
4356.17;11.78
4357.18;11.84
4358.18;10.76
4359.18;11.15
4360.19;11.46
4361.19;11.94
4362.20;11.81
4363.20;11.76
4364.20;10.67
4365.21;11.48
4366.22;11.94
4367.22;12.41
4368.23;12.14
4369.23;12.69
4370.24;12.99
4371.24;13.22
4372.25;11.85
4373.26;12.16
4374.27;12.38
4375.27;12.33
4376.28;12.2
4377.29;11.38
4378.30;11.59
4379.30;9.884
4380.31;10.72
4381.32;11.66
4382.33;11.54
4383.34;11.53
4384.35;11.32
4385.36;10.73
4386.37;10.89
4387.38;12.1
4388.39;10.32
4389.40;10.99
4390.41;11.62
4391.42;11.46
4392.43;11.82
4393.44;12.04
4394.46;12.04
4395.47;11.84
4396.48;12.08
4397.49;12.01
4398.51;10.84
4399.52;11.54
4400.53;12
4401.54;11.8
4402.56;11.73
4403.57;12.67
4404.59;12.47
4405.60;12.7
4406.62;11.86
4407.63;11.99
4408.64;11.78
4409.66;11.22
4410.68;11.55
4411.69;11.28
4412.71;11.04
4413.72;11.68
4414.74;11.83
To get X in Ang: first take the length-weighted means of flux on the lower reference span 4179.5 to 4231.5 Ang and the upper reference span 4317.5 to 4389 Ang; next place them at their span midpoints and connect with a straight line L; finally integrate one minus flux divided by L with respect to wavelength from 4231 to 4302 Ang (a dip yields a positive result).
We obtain 7.0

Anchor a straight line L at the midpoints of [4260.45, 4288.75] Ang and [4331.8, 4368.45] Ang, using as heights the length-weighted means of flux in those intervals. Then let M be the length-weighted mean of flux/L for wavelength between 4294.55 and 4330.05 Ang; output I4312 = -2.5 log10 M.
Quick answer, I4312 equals 0.01 mag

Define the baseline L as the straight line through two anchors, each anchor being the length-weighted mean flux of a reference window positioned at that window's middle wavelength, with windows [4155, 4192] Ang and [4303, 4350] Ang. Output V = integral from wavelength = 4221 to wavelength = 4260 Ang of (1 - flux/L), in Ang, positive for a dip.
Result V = 3.3 Ang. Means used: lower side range 9.87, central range 9.23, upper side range 10.4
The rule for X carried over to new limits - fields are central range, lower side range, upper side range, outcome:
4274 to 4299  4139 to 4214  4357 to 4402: 2.4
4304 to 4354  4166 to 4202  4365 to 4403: 4.0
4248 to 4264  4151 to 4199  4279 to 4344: 0.9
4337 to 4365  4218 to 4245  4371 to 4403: 0.4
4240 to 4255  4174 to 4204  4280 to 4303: 2.2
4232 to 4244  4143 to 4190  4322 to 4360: 1.6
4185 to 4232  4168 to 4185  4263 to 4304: -0.5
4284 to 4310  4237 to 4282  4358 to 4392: -0.1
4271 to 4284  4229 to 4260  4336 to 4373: 0.1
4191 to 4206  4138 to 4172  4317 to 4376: -0.8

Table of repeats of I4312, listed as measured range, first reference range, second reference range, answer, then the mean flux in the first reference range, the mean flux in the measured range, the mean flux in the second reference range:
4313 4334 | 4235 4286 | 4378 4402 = -0.003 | 9.27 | 10.4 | 11.4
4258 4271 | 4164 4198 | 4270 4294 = 0.020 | 10.1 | 9.67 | 9.79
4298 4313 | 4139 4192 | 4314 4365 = 0.022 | 9.7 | 10.2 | 10.6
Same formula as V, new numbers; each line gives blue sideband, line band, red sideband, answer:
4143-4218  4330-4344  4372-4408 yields 0.8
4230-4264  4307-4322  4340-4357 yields 0.0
